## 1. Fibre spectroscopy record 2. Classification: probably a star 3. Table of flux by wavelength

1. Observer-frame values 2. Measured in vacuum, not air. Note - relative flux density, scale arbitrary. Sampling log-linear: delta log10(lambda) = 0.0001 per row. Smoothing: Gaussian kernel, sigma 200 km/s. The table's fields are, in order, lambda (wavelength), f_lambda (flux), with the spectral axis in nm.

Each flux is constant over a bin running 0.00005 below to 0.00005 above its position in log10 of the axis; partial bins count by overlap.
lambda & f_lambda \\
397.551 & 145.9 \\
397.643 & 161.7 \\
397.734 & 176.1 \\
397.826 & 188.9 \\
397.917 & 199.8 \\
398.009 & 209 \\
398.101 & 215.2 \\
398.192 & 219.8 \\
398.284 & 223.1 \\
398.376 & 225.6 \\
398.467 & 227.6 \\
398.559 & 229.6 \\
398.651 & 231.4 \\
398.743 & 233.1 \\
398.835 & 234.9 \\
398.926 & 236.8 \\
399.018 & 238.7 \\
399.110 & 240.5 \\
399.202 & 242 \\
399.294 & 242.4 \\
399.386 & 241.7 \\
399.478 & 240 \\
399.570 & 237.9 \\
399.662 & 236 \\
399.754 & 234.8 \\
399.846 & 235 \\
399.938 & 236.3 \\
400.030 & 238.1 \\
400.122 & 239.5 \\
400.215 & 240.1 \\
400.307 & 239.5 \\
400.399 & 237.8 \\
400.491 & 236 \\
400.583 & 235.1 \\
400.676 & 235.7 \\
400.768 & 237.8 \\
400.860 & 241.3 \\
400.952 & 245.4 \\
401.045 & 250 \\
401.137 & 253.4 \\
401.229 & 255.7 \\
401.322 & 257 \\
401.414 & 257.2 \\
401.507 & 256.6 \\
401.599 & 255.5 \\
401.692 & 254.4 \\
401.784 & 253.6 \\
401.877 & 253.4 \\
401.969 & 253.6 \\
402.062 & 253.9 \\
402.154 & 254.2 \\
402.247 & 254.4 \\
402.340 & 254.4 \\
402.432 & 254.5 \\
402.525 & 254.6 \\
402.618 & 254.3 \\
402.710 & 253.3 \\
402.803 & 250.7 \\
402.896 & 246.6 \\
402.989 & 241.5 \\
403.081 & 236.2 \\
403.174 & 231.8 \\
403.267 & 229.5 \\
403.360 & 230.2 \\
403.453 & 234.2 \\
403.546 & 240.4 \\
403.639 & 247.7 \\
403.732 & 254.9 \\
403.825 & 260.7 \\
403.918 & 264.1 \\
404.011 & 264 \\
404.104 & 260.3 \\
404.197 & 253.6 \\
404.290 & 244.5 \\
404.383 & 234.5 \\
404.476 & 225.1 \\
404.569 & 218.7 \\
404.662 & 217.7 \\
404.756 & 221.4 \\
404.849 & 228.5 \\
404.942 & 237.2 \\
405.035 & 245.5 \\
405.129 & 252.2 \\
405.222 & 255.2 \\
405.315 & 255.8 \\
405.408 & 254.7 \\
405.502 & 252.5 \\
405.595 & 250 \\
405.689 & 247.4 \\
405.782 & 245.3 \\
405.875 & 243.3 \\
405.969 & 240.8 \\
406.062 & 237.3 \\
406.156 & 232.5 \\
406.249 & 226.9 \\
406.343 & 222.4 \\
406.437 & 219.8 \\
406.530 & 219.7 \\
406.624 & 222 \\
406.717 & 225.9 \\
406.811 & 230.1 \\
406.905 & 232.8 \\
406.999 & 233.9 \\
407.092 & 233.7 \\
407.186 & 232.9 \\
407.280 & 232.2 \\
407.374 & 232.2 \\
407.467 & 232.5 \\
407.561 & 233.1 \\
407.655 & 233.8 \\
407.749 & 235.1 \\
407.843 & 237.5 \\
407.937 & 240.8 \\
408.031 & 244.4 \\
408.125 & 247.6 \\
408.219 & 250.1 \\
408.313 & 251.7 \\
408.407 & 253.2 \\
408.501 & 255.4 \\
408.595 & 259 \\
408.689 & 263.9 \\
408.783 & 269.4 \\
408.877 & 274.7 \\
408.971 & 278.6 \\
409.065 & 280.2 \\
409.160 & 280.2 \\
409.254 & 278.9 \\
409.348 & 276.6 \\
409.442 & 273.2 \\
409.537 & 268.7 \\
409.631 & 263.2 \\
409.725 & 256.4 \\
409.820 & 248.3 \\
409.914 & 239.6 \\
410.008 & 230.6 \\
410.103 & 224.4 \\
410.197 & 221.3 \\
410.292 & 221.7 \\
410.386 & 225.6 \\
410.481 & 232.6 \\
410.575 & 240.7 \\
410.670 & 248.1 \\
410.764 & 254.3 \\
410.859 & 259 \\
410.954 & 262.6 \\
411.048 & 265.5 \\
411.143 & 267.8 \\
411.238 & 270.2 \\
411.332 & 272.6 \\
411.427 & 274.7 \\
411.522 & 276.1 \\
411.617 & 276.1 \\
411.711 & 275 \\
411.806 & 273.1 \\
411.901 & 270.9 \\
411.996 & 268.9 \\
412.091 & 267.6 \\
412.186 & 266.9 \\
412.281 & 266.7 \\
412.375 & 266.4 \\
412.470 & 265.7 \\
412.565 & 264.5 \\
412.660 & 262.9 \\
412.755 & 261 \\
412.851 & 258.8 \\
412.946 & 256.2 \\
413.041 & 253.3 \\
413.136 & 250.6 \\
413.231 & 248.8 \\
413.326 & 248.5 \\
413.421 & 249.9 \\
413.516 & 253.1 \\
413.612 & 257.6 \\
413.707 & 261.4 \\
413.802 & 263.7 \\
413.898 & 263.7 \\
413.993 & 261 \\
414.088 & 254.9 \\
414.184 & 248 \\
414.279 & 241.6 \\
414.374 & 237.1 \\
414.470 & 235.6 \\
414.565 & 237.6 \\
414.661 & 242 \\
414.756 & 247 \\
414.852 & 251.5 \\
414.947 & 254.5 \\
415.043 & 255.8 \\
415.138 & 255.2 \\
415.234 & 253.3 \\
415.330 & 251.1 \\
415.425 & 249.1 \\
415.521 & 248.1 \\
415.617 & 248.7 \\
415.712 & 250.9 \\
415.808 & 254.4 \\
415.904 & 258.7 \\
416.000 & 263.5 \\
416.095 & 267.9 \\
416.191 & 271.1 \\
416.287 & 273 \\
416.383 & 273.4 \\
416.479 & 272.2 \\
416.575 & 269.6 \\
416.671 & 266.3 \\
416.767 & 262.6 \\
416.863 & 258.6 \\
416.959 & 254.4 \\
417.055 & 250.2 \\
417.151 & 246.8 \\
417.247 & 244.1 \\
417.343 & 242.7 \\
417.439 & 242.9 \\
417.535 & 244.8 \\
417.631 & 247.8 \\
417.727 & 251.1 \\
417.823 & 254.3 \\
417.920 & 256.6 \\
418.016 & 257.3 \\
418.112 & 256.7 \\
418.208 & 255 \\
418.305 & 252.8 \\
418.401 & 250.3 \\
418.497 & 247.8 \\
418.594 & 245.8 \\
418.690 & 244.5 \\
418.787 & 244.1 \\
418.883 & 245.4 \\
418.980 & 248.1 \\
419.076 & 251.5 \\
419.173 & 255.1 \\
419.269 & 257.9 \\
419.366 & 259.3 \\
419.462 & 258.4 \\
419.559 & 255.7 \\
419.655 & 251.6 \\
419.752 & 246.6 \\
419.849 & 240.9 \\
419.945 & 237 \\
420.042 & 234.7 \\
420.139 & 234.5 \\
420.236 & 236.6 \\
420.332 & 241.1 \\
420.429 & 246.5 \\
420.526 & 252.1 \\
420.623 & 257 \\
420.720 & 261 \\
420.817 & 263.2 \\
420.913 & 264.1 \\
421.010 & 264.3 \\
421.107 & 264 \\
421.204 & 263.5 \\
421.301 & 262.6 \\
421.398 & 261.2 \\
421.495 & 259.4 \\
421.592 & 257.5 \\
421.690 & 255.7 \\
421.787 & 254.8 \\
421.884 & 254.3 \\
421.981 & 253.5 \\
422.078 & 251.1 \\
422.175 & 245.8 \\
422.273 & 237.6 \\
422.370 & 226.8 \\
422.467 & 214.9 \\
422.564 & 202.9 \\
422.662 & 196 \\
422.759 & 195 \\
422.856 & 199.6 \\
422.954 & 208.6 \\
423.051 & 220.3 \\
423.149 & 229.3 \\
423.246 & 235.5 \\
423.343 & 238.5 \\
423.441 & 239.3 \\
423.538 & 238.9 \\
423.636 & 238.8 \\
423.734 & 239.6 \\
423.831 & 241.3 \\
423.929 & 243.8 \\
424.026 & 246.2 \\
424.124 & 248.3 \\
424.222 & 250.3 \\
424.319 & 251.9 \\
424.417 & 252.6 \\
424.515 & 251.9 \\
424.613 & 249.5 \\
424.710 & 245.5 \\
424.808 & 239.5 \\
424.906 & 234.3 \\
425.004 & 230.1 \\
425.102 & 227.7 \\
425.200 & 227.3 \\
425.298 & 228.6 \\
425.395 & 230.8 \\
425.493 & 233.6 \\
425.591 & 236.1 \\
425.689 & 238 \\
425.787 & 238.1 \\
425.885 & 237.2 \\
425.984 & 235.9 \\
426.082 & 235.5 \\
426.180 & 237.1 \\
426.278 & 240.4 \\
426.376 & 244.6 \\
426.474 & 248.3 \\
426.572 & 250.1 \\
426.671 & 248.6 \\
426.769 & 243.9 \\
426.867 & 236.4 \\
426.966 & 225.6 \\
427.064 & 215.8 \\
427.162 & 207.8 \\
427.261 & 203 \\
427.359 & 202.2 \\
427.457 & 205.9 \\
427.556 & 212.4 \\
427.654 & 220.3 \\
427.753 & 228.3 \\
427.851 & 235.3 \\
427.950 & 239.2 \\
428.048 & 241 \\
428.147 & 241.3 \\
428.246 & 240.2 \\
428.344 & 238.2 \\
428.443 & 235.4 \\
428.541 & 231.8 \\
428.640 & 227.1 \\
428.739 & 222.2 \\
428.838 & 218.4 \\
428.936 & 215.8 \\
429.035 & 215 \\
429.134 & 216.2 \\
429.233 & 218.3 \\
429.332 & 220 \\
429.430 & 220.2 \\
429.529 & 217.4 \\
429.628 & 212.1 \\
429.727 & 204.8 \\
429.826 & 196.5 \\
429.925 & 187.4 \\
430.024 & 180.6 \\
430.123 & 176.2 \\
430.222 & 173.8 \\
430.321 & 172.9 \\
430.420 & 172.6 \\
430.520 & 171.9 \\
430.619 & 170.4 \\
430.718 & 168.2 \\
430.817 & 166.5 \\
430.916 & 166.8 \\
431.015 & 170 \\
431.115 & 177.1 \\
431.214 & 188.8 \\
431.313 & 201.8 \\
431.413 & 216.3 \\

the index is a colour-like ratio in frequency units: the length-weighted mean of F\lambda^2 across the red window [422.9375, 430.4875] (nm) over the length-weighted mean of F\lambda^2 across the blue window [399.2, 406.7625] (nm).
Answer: 1.05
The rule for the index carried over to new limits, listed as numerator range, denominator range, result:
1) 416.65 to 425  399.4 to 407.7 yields 1.10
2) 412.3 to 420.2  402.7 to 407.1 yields 1.12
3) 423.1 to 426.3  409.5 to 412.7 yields 0.99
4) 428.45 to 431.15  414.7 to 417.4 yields 0.82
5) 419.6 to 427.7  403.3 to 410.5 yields 1.06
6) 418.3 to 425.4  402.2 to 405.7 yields 1.08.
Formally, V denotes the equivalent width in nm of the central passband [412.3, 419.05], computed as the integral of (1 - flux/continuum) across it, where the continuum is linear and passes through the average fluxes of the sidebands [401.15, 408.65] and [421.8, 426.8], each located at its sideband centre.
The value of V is -0.418 nm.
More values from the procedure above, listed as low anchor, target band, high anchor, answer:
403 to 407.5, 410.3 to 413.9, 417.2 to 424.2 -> -0.28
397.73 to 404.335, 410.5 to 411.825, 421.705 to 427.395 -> -0.15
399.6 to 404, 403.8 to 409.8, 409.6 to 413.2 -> 0.14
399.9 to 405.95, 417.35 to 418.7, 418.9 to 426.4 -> -0.04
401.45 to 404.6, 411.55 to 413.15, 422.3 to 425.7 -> -0.16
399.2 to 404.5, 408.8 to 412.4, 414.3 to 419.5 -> -0.15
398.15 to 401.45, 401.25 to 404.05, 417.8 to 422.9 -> -0.12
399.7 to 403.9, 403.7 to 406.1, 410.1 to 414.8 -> 0.04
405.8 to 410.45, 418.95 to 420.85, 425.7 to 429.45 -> -0.12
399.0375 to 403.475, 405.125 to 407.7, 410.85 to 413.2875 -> 0.18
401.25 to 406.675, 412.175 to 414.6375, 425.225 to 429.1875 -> -0.17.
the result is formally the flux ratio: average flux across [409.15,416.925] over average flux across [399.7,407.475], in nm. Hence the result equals 1.06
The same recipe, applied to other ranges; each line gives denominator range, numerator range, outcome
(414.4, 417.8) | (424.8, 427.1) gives 0.93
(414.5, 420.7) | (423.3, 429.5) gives 0.92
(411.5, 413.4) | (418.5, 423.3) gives 0.92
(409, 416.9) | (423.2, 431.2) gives 0.86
